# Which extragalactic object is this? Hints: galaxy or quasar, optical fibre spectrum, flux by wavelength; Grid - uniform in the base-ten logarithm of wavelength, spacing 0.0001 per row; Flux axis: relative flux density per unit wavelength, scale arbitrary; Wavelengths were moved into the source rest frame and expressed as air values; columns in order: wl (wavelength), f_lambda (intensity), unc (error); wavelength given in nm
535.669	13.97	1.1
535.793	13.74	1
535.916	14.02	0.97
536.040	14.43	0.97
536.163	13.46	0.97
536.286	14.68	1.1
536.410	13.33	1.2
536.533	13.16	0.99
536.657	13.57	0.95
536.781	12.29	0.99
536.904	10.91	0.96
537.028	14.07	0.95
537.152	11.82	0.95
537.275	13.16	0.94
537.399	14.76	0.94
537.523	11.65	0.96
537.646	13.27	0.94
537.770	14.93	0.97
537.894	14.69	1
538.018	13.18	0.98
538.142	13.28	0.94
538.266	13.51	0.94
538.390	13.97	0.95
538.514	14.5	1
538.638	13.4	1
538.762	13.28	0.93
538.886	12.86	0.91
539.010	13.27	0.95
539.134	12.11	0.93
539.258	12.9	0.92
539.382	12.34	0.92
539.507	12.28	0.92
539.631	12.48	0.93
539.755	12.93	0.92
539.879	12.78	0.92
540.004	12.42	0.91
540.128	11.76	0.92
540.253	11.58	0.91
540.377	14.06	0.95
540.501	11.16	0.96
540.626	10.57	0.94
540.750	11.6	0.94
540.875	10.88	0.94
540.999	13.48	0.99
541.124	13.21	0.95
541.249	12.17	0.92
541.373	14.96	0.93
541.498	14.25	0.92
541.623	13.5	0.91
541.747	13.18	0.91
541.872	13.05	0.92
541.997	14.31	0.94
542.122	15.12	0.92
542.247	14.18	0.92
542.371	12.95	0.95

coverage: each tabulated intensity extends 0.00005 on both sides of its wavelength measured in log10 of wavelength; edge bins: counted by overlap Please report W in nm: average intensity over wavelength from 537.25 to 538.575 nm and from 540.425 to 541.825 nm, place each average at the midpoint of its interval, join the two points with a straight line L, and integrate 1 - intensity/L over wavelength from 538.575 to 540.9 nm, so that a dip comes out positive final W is 0.13 nm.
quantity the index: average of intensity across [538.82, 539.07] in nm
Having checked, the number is 13.1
